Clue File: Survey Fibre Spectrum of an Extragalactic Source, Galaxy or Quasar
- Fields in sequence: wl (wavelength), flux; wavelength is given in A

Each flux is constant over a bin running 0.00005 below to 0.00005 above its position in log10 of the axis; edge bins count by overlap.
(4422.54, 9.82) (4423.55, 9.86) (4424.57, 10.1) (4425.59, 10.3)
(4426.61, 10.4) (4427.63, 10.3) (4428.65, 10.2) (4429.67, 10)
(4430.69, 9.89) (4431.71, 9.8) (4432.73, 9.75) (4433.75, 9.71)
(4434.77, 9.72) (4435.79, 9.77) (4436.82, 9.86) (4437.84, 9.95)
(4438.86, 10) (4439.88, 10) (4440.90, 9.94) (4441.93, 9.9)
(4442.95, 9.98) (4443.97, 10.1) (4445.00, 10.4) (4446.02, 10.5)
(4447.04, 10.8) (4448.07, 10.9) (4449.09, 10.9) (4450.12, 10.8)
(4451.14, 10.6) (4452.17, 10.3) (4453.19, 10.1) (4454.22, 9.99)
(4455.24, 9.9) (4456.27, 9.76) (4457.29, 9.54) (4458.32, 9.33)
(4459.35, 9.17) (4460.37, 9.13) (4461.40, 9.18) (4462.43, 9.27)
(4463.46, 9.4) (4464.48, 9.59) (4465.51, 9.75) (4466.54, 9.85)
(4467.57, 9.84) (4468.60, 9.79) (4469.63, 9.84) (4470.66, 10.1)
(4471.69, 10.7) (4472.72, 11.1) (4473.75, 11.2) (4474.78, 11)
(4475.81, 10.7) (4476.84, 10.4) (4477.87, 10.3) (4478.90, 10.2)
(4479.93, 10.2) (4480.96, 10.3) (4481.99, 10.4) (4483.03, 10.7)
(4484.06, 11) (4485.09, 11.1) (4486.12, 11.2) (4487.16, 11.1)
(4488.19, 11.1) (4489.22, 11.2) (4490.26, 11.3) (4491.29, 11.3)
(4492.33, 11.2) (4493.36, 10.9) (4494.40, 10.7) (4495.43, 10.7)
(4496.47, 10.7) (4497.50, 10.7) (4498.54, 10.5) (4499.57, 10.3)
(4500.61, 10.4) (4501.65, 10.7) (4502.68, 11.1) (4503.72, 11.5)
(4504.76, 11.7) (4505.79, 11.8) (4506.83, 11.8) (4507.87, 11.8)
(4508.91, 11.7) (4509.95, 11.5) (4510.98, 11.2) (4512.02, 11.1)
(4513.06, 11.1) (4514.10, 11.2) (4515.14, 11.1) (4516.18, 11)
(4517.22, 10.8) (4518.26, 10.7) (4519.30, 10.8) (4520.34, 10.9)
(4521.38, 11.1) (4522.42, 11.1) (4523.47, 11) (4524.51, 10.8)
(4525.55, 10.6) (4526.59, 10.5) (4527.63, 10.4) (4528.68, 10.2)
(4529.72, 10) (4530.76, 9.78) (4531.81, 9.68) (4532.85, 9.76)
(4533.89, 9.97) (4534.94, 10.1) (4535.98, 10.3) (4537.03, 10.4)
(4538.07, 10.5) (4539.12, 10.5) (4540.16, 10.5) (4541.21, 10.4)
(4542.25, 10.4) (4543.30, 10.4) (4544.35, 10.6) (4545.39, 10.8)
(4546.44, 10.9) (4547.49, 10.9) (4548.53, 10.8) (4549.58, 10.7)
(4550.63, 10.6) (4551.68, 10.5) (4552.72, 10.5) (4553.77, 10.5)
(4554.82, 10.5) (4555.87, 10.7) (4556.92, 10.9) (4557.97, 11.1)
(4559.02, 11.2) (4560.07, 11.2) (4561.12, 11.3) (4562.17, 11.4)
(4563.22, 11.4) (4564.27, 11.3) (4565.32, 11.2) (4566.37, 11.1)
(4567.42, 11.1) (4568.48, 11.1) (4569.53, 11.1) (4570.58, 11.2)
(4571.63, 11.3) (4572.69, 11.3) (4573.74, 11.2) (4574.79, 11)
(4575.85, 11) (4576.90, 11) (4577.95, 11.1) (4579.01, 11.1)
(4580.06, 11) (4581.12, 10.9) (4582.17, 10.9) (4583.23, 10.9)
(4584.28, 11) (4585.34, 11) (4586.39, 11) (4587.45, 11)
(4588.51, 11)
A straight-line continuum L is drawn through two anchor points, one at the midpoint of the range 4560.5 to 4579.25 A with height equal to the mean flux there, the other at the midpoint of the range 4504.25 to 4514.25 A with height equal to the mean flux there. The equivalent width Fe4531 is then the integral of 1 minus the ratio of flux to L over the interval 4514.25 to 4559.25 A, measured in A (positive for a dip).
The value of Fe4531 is 3.1 A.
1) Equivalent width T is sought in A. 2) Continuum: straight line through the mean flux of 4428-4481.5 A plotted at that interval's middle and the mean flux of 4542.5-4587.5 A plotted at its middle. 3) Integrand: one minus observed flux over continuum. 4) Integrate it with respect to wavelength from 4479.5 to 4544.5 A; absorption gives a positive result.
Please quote -1.6 A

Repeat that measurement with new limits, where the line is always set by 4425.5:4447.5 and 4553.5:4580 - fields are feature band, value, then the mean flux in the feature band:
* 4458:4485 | 0.57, 10.1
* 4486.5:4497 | -0.53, 11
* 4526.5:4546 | 1.04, 10.3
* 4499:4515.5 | -0.98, 11.3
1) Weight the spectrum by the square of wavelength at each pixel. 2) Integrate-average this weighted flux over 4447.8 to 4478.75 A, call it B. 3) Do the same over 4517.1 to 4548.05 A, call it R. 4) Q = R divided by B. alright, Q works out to 1.1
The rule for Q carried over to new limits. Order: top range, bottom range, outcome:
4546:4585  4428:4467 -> 1.17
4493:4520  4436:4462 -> 1.13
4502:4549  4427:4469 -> 1.12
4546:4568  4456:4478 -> 1.14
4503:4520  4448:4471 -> 1.17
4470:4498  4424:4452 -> 1.08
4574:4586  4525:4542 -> 1.10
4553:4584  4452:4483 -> 1.15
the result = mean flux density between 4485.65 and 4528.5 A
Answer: 11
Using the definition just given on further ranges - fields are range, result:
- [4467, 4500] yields 10.7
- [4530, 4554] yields 10.4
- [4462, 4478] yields 10.2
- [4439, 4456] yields 10.3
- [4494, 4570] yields 10.8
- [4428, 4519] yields 10.5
